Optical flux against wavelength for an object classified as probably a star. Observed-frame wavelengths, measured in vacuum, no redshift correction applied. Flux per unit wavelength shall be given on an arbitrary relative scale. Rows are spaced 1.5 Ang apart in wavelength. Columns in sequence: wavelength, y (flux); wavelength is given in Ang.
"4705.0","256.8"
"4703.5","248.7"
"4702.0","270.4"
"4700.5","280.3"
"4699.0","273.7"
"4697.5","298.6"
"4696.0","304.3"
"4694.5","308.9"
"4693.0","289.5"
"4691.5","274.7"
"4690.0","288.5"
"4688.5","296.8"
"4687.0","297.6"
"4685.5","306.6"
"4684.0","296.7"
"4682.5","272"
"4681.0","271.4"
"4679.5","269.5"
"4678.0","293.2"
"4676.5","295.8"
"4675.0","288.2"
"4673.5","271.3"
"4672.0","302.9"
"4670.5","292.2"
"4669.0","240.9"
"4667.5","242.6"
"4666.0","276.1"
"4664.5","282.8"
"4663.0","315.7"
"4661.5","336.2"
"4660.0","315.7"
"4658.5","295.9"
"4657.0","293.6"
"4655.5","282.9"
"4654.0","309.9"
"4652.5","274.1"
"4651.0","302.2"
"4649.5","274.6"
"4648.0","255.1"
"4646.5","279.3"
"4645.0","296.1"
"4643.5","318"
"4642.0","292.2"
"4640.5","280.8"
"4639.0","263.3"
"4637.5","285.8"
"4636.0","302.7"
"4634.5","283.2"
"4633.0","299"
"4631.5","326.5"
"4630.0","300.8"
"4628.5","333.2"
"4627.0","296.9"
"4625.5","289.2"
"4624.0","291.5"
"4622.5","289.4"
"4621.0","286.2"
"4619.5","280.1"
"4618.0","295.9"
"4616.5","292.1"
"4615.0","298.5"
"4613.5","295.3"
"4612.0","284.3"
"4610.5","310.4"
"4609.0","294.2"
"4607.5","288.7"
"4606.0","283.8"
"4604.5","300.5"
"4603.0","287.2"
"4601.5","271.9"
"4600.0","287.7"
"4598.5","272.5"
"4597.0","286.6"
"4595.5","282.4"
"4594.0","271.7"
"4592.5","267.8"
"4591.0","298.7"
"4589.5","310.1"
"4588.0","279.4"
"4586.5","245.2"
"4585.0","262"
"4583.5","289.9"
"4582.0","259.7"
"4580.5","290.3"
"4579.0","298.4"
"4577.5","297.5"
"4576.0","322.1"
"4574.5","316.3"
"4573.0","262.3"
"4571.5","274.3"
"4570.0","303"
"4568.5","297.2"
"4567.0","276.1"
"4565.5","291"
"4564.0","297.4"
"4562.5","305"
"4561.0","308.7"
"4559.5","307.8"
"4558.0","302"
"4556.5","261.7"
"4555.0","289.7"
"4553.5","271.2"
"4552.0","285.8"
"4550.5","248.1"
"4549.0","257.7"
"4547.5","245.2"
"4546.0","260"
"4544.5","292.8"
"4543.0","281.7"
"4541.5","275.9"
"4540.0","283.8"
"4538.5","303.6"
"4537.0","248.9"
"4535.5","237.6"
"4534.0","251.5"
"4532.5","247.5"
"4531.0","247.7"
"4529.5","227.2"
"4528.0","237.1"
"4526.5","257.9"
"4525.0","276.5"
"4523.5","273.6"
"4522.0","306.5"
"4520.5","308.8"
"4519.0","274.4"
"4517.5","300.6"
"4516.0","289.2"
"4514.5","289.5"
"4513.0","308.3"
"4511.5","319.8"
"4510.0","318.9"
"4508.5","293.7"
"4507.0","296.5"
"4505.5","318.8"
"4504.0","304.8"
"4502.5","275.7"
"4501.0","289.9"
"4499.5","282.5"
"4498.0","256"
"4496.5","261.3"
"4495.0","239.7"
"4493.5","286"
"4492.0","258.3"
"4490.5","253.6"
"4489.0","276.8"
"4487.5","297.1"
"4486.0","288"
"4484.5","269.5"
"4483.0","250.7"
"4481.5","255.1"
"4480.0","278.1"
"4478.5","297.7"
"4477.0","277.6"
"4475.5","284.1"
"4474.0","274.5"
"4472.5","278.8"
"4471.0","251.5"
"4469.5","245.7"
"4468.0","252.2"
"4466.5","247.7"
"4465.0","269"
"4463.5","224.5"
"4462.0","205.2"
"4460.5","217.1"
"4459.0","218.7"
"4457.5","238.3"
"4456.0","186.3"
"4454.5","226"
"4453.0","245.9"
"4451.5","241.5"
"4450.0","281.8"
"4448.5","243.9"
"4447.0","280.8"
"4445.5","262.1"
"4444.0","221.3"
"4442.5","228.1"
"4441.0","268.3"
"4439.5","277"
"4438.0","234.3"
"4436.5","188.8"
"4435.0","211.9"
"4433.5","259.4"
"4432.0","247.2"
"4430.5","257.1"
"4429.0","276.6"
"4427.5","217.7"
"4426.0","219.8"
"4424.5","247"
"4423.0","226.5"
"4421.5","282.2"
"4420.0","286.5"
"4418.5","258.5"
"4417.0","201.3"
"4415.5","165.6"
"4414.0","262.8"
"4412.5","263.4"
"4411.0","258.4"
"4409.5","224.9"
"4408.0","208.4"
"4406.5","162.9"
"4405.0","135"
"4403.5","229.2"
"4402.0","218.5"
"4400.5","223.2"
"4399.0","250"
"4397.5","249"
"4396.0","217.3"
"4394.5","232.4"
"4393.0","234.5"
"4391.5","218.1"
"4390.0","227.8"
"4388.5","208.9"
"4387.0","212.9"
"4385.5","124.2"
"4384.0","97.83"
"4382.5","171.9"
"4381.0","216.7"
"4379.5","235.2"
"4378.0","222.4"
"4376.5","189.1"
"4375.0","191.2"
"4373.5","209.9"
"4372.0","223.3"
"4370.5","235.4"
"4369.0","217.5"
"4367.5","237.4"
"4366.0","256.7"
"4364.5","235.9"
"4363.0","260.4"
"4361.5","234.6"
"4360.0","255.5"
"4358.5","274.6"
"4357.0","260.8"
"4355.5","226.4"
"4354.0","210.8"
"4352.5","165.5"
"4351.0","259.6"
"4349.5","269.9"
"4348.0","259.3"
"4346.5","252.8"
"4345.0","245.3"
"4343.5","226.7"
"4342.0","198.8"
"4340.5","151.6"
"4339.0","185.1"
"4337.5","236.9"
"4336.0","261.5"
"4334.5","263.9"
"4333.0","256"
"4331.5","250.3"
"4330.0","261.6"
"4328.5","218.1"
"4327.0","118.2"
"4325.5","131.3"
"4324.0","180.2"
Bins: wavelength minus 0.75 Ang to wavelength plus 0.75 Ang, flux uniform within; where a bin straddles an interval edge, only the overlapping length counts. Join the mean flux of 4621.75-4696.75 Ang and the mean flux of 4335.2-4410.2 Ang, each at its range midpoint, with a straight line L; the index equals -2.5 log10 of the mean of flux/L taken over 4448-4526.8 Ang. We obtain -0.09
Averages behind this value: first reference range 219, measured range 269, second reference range 291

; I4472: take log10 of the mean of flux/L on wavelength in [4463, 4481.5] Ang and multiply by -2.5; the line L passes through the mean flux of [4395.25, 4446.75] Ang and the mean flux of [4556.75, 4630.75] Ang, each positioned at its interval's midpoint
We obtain -0.06 mag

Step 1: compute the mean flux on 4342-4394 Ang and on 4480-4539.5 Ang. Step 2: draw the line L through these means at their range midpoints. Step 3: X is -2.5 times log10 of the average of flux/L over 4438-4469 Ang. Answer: 0.06 mag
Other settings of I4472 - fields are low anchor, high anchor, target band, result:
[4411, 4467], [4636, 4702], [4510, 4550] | -0.06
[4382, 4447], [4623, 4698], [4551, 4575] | -0.10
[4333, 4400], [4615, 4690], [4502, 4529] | -0.13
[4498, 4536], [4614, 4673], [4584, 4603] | 0.03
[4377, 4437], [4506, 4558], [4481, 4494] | -0.06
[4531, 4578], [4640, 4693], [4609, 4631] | -0.04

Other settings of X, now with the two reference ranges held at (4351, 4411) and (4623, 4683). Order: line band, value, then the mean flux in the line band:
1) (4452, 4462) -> 0.07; 221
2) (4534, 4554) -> -0.03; 268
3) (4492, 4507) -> -0.13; 279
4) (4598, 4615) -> -0.05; 289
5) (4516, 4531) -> -0.07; 273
